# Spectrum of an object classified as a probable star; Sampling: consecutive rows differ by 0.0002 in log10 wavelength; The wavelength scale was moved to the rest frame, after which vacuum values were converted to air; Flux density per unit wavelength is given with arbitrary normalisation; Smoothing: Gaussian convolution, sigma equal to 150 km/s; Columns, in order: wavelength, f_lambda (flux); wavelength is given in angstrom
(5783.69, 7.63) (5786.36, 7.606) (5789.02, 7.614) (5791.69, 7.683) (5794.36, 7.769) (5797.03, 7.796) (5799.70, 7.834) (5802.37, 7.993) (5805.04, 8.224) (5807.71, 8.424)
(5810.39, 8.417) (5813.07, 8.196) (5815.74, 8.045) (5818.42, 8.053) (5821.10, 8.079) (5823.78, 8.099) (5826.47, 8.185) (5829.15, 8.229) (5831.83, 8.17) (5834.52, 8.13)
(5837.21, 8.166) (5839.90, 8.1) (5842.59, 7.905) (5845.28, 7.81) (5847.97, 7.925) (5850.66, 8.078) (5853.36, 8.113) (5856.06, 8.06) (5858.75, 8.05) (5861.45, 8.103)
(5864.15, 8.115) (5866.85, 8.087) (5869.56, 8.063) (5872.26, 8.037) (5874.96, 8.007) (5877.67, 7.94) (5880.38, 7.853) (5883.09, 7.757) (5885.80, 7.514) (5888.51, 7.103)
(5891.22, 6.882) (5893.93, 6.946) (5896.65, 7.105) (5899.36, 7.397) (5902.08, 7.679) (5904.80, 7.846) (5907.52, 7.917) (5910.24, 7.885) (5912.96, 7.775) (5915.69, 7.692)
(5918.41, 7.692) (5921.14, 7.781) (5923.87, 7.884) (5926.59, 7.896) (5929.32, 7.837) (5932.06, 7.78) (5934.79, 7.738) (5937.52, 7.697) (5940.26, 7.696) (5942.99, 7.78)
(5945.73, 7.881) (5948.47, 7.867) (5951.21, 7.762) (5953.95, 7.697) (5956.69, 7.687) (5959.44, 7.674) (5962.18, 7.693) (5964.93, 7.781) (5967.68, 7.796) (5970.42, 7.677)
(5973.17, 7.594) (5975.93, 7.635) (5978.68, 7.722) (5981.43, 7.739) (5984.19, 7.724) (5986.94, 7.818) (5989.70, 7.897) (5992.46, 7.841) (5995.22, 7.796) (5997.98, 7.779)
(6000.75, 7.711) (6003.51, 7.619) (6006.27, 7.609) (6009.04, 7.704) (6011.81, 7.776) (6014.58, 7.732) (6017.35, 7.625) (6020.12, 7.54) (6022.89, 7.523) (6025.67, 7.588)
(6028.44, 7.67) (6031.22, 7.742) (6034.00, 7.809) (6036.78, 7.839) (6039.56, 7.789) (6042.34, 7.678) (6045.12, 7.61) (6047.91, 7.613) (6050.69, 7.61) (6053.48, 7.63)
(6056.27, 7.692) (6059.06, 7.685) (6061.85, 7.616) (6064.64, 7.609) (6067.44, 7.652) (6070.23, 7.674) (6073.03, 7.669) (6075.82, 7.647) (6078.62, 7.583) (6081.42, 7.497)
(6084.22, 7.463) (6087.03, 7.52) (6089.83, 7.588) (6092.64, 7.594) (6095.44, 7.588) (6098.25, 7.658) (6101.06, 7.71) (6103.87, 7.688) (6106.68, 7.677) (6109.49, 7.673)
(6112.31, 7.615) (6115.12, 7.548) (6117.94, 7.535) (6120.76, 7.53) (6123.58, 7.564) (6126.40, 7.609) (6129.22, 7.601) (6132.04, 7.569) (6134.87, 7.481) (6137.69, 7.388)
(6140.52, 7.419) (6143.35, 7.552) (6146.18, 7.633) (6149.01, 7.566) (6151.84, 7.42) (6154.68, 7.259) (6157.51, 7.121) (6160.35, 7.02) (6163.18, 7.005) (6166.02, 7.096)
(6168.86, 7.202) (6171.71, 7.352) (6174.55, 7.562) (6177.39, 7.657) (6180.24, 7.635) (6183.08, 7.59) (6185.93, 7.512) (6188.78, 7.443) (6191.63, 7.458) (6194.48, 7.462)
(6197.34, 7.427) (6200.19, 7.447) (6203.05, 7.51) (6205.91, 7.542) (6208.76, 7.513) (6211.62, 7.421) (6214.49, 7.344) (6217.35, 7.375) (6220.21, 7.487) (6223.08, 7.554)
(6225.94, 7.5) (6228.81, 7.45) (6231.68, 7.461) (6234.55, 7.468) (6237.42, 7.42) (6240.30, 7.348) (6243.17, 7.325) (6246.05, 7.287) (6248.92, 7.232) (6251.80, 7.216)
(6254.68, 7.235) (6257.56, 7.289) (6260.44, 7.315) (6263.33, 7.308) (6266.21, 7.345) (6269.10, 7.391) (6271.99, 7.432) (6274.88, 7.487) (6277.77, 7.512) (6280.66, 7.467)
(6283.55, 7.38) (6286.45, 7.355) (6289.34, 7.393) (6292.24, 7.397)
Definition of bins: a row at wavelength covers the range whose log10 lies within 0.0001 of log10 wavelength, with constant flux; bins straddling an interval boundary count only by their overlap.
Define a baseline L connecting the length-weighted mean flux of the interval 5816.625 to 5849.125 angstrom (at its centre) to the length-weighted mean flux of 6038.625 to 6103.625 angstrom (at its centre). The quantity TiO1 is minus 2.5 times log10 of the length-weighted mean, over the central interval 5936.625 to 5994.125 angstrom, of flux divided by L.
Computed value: 0.01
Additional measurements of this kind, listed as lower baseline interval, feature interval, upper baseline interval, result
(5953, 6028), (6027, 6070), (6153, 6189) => -0.01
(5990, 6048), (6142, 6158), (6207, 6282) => 0.01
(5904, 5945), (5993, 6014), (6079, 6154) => 0.00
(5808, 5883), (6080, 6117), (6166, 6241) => 0.01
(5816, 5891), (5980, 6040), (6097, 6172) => 0.00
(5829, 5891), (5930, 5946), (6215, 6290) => 0.01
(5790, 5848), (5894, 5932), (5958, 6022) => 0.02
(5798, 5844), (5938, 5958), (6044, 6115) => 0.02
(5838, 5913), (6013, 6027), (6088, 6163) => 0.00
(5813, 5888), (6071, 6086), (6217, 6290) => 0.01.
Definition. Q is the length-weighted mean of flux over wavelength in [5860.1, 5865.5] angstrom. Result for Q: 8.11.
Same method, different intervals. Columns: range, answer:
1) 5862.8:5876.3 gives 8.06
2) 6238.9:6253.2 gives 7.28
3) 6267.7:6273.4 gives 7.41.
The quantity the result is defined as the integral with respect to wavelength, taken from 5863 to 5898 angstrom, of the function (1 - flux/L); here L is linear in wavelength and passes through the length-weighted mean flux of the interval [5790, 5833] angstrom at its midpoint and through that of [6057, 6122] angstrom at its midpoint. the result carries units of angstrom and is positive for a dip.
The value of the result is 1.4 angstrom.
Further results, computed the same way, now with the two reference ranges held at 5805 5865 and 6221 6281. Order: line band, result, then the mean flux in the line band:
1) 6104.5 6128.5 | 0.1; 7.6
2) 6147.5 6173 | 1.1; 7.23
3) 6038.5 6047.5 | 0.1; 7.68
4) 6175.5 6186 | -0.1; 7.61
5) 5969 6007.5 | 0.6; 7.73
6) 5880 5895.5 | 1.4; 7.31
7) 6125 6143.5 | 0.2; 7.52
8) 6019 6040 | 0.2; 7.68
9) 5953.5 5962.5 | 0.2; 7.69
